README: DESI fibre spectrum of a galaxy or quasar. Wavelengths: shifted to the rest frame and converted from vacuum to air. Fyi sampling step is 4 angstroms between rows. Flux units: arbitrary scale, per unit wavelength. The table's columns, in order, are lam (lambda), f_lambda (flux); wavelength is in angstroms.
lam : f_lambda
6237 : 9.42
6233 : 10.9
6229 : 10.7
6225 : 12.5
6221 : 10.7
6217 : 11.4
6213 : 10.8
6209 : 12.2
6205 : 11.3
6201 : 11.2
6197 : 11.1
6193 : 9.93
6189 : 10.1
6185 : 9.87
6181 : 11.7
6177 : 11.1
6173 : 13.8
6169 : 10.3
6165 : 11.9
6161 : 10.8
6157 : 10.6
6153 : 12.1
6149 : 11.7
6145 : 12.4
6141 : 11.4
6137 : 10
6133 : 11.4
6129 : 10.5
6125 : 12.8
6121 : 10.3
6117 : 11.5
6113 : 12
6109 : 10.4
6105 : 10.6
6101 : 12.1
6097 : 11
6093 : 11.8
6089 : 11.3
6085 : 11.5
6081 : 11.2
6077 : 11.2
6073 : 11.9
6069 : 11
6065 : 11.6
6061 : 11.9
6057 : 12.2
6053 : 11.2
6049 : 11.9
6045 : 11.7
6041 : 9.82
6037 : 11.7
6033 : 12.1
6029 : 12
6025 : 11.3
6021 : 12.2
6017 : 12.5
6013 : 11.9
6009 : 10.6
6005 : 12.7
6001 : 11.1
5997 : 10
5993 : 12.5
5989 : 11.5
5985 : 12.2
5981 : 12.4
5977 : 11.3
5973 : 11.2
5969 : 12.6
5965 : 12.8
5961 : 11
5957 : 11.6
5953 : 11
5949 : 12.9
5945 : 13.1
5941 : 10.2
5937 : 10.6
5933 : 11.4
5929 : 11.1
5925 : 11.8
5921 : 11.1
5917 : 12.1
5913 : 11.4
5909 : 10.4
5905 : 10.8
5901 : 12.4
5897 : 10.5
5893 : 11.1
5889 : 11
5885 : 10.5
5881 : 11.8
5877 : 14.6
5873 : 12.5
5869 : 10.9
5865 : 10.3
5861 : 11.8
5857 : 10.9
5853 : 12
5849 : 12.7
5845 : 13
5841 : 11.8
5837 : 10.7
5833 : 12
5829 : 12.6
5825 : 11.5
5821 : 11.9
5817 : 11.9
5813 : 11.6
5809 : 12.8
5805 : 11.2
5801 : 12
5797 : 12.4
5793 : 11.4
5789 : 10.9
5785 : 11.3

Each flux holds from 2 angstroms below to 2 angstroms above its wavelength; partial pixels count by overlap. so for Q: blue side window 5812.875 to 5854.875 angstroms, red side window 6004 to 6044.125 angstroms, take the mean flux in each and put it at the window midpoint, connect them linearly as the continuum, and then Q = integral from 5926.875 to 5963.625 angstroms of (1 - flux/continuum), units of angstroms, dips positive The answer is 1.0 angstroms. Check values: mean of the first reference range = 12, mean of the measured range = 11.5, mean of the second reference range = 11.7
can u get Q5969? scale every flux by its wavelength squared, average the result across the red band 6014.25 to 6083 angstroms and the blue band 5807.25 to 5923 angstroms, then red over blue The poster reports 1.1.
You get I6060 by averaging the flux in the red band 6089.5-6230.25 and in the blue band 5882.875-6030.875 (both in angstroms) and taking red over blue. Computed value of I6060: 0.98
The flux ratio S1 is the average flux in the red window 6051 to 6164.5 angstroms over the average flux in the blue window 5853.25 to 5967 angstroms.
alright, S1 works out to 0.99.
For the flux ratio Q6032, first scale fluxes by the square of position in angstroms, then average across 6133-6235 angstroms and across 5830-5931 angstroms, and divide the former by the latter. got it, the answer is 1.1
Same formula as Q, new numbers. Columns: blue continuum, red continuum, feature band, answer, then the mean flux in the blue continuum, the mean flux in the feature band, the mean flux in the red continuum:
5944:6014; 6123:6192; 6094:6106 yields 0.13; 11.8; 11.3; 11.3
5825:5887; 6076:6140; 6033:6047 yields 0.22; 11.9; 11.2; 11.2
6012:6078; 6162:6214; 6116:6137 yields 0.40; 11.7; 11.2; 11.2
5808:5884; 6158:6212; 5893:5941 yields 2.38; 11.9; 11.2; 11.2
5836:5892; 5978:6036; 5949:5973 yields -0.15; 11.8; 11.8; 11.8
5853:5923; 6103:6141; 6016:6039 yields -1.48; 11.4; 11.9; 11.1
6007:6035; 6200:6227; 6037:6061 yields 0.64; 11.8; 11.4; 11.5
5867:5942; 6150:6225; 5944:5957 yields -0.91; 11.4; 12.2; 11.2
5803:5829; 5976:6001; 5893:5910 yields 0.98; 11.9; 11.1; 11.6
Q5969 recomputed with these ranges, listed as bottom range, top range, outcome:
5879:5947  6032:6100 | 1.07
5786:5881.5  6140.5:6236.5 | 1.06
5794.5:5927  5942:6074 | 1.05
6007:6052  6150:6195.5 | 1.00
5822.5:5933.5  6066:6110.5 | 1.04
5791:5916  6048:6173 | 1.06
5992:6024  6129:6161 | 1.01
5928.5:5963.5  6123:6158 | 1.07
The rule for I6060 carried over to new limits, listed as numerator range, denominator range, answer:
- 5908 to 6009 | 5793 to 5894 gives 0.98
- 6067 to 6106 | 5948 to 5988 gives 0.96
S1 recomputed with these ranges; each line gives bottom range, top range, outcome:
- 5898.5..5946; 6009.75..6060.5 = 1.03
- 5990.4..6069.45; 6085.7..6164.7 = 0.97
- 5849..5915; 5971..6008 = 1.01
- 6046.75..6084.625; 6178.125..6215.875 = 0.94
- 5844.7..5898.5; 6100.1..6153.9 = 0.97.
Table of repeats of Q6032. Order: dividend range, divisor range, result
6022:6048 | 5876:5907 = 1.05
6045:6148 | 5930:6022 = 1.02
